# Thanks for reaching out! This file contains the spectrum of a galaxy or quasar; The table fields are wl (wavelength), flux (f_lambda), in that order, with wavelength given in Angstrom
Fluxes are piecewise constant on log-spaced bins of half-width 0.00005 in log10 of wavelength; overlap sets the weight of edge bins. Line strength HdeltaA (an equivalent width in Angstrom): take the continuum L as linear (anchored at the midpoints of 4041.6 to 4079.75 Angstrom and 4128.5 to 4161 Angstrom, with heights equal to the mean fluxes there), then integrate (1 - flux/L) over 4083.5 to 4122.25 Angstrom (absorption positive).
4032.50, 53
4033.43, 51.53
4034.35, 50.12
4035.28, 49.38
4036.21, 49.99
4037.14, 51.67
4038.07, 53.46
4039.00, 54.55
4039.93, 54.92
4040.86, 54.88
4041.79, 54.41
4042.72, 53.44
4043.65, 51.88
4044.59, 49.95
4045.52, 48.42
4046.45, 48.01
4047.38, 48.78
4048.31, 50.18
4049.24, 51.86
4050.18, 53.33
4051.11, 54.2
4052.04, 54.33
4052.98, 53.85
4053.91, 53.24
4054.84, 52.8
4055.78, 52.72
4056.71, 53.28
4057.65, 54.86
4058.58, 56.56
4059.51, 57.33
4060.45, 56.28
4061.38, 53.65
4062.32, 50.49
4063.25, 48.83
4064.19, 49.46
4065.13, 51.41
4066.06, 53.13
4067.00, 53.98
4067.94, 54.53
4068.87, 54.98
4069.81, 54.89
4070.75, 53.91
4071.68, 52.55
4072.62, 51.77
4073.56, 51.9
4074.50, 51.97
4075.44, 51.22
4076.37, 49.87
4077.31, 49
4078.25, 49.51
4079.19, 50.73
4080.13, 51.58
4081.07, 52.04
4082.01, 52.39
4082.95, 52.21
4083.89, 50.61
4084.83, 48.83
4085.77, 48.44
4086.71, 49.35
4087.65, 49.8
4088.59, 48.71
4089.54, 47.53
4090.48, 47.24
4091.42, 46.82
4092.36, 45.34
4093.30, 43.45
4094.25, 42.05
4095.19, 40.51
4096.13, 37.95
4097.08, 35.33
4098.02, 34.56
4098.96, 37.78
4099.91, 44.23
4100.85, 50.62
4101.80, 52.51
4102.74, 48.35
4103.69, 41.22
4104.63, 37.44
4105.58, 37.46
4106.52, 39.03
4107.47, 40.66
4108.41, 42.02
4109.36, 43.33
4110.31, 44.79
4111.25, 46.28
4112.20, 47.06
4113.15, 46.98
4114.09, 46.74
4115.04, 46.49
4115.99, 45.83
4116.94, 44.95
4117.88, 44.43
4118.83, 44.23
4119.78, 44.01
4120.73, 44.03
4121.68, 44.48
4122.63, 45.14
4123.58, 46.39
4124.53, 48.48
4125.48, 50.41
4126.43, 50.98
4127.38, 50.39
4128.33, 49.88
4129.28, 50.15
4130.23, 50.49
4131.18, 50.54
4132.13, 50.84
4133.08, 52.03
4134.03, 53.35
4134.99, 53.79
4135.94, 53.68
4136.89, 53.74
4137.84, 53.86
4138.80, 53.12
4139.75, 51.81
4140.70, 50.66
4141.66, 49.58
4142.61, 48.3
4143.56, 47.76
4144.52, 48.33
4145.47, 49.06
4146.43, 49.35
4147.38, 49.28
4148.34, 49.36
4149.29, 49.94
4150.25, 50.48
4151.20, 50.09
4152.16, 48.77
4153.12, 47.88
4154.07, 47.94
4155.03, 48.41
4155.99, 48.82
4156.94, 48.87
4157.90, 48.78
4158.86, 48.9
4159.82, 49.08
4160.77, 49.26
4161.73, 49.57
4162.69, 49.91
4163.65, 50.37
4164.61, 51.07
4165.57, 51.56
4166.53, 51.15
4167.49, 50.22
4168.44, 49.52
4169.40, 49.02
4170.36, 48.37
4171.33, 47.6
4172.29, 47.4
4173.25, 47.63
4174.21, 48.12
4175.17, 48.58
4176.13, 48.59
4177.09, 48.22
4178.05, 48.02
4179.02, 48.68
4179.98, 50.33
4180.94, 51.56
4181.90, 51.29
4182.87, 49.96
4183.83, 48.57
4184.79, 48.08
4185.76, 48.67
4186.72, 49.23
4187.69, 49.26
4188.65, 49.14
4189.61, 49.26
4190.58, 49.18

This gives 5.2 Angstrom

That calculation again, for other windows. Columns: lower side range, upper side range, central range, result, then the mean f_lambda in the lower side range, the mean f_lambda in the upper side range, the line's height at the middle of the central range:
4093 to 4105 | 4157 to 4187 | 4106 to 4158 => -3.4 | 42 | 49.3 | 45.3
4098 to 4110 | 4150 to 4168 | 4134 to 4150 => -1.2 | 42.6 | 49.5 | 47.4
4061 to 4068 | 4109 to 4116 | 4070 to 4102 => 1.0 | 51.7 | 46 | 49.1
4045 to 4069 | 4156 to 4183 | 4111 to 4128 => 1.4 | 52.7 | 49.3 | 50.8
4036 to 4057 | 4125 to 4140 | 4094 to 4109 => 3.1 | 52.4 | 51.8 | 52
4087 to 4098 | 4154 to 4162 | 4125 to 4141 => -1.7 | 43.8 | 48.9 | 46.9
